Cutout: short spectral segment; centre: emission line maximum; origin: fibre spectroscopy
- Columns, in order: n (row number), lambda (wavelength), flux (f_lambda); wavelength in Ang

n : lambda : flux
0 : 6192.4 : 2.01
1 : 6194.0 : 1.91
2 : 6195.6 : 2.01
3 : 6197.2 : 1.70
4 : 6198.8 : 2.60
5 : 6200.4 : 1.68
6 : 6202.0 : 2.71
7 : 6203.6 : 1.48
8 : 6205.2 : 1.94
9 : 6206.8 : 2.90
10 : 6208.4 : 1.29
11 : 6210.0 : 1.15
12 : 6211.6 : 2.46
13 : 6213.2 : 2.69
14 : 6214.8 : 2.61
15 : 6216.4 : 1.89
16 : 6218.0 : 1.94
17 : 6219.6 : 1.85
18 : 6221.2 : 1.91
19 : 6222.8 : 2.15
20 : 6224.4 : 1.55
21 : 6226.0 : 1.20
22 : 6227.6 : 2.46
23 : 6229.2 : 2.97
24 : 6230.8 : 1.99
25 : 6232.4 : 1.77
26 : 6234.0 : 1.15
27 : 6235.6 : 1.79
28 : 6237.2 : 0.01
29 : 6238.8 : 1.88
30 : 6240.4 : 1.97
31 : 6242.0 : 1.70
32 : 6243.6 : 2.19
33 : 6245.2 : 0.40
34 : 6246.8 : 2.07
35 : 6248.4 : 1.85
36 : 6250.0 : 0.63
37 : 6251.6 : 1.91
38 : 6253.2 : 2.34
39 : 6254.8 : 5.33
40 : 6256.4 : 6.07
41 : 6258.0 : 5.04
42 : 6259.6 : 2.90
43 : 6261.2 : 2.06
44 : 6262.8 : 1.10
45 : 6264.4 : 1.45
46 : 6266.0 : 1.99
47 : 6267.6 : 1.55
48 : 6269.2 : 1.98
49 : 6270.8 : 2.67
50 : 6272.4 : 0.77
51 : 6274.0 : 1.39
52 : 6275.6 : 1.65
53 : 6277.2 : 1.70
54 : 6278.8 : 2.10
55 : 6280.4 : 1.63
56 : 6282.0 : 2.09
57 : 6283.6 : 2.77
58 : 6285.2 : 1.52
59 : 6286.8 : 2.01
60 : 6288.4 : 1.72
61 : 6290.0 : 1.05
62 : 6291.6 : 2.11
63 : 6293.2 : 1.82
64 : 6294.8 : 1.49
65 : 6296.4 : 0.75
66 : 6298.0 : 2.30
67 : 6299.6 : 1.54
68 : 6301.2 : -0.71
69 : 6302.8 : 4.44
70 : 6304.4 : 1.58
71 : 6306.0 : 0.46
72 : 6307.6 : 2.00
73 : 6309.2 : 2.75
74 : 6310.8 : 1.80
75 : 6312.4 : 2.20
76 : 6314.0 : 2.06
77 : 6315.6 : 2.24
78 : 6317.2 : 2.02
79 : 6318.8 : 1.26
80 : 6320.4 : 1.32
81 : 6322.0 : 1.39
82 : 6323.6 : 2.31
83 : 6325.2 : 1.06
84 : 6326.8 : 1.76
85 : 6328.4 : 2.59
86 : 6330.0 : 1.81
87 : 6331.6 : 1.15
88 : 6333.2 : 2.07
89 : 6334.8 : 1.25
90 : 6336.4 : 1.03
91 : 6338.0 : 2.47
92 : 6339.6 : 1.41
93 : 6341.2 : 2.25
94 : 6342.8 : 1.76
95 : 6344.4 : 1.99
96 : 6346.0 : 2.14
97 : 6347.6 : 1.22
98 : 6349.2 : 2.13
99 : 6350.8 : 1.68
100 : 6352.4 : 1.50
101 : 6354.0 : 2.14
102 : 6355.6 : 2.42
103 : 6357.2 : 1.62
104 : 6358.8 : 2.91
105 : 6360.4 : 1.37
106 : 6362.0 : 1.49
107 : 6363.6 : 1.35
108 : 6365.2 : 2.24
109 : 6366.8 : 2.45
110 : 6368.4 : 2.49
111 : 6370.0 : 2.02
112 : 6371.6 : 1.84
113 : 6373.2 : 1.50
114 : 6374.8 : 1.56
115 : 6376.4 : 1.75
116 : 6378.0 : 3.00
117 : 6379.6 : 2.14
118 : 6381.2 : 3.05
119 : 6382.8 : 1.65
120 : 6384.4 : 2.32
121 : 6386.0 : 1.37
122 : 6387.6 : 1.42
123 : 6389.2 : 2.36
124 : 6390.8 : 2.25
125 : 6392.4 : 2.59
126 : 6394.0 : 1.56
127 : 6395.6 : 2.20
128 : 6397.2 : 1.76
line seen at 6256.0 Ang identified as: H-beta 4861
